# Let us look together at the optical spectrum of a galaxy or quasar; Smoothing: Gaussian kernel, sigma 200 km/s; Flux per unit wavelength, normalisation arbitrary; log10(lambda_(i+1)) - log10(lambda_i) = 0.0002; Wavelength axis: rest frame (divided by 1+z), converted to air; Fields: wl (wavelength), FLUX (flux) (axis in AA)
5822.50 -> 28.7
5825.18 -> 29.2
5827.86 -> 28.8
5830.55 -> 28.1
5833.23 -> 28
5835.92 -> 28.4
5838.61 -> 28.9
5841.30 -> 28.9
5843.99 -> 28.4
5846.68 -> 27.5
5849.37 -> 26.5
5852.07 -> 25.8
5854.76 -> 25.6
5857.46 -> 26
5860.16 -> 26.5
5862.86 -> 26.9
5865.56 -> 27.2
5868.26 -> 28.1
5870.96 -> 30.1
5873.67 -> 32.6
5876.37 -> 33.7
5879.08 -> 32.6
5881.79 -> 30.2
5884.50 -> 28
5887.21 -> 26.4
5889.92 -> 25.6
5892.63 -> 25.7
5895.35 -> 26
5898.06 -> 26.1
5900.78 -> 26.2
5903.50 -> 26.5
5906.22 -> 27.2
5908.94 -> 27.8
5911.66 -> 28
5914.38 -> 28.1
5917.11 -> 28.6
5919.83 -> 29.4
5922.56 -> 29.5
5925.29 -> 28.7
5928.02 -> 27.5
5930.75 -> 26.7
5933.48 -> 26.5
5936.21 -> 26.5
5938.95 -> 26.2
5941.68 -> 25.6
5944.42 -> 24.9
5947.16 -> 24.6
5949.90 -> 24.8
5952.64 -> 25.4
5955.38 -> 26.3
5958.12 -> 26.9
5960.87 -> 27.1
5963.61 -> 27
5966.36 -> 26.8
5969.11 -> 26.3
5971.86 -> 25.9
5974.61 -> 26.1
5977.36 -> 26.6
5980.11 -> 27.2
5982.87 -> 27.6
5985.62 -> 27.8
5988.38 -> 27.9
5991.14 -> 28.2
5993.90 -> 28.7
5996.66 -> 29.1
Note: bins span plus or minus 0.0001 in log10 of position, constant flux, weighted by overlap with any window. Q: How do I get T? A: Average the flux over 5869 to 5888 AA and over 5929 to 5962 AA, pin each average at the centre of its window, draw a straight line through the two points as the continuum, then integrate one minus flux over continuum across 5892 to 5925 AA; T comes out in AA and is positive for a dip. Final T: 1.1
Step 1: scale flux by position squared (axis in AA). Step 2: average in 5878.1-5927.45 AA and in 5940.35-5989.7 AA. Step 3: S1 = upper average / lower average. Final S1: 0.97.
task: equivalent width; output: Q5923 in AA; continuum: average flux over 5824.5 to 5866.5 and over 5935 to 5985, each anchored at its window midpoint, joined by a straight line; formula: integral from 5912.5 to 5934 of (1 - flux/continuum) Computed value -1.2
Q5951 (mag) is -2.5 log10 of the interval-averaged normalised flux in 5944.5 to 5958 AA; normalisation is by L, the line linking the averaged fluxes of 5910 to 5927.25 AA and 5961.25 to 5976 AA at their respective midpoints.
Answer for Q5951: 0.08 mag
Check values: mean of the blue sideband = 28.7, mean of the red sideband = 26.5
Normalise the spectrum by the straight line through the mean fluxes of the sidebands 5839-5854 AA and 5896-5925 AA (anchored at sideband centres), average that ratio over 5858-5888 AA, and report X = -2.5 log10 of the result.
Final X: -0.06 mag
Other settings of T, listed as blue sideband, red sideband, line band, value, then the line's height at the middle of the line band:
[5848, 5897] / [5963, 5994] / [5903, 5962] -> 1.15 AA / 27.5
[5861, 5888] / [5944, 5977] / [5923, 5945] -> 0.32 AA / 27.1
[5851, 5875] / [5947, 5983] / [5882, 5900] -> 0.50 AA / 27.3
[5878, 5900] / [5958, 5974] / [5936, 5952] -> 0.90 AA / 26.9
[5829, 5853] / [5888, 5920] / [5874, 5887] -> -1.66 AA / 27.3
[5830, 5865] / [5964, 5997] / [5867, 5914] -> -1.66 AA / 27.3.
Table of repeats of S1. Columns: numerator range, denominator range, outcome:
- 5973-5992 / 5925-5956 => 1.06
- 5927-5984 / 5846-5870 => 1.02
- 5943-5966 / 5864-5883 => 0.87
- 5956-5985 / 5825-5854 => 1.00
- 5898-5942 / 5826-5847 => 0.99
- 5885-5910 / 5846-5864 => 1.02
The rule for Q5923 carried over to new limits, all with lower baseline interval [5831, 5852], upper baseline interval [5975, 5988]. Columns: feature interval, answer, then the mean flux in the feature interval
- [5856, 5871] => 0.3 AA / 27.2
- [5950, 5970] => 0.7 AA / 26.4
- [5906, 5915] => -0.1 AA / 27.8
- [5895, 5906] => 0.5 AA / 26.3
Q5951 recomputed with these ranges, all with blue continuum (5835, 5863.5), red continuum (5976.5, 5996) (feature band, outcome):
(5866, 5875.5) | -0.108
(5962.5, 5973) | 0.049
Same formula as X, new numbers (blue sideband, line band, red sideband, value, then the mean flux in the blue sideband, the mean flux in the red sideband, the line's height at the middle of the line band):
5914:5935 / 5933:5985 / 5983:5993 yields 0.07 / 28.1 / 28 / 28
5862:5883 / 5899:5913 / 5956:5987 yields 0.08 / 30.3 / 26.8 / 29.1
